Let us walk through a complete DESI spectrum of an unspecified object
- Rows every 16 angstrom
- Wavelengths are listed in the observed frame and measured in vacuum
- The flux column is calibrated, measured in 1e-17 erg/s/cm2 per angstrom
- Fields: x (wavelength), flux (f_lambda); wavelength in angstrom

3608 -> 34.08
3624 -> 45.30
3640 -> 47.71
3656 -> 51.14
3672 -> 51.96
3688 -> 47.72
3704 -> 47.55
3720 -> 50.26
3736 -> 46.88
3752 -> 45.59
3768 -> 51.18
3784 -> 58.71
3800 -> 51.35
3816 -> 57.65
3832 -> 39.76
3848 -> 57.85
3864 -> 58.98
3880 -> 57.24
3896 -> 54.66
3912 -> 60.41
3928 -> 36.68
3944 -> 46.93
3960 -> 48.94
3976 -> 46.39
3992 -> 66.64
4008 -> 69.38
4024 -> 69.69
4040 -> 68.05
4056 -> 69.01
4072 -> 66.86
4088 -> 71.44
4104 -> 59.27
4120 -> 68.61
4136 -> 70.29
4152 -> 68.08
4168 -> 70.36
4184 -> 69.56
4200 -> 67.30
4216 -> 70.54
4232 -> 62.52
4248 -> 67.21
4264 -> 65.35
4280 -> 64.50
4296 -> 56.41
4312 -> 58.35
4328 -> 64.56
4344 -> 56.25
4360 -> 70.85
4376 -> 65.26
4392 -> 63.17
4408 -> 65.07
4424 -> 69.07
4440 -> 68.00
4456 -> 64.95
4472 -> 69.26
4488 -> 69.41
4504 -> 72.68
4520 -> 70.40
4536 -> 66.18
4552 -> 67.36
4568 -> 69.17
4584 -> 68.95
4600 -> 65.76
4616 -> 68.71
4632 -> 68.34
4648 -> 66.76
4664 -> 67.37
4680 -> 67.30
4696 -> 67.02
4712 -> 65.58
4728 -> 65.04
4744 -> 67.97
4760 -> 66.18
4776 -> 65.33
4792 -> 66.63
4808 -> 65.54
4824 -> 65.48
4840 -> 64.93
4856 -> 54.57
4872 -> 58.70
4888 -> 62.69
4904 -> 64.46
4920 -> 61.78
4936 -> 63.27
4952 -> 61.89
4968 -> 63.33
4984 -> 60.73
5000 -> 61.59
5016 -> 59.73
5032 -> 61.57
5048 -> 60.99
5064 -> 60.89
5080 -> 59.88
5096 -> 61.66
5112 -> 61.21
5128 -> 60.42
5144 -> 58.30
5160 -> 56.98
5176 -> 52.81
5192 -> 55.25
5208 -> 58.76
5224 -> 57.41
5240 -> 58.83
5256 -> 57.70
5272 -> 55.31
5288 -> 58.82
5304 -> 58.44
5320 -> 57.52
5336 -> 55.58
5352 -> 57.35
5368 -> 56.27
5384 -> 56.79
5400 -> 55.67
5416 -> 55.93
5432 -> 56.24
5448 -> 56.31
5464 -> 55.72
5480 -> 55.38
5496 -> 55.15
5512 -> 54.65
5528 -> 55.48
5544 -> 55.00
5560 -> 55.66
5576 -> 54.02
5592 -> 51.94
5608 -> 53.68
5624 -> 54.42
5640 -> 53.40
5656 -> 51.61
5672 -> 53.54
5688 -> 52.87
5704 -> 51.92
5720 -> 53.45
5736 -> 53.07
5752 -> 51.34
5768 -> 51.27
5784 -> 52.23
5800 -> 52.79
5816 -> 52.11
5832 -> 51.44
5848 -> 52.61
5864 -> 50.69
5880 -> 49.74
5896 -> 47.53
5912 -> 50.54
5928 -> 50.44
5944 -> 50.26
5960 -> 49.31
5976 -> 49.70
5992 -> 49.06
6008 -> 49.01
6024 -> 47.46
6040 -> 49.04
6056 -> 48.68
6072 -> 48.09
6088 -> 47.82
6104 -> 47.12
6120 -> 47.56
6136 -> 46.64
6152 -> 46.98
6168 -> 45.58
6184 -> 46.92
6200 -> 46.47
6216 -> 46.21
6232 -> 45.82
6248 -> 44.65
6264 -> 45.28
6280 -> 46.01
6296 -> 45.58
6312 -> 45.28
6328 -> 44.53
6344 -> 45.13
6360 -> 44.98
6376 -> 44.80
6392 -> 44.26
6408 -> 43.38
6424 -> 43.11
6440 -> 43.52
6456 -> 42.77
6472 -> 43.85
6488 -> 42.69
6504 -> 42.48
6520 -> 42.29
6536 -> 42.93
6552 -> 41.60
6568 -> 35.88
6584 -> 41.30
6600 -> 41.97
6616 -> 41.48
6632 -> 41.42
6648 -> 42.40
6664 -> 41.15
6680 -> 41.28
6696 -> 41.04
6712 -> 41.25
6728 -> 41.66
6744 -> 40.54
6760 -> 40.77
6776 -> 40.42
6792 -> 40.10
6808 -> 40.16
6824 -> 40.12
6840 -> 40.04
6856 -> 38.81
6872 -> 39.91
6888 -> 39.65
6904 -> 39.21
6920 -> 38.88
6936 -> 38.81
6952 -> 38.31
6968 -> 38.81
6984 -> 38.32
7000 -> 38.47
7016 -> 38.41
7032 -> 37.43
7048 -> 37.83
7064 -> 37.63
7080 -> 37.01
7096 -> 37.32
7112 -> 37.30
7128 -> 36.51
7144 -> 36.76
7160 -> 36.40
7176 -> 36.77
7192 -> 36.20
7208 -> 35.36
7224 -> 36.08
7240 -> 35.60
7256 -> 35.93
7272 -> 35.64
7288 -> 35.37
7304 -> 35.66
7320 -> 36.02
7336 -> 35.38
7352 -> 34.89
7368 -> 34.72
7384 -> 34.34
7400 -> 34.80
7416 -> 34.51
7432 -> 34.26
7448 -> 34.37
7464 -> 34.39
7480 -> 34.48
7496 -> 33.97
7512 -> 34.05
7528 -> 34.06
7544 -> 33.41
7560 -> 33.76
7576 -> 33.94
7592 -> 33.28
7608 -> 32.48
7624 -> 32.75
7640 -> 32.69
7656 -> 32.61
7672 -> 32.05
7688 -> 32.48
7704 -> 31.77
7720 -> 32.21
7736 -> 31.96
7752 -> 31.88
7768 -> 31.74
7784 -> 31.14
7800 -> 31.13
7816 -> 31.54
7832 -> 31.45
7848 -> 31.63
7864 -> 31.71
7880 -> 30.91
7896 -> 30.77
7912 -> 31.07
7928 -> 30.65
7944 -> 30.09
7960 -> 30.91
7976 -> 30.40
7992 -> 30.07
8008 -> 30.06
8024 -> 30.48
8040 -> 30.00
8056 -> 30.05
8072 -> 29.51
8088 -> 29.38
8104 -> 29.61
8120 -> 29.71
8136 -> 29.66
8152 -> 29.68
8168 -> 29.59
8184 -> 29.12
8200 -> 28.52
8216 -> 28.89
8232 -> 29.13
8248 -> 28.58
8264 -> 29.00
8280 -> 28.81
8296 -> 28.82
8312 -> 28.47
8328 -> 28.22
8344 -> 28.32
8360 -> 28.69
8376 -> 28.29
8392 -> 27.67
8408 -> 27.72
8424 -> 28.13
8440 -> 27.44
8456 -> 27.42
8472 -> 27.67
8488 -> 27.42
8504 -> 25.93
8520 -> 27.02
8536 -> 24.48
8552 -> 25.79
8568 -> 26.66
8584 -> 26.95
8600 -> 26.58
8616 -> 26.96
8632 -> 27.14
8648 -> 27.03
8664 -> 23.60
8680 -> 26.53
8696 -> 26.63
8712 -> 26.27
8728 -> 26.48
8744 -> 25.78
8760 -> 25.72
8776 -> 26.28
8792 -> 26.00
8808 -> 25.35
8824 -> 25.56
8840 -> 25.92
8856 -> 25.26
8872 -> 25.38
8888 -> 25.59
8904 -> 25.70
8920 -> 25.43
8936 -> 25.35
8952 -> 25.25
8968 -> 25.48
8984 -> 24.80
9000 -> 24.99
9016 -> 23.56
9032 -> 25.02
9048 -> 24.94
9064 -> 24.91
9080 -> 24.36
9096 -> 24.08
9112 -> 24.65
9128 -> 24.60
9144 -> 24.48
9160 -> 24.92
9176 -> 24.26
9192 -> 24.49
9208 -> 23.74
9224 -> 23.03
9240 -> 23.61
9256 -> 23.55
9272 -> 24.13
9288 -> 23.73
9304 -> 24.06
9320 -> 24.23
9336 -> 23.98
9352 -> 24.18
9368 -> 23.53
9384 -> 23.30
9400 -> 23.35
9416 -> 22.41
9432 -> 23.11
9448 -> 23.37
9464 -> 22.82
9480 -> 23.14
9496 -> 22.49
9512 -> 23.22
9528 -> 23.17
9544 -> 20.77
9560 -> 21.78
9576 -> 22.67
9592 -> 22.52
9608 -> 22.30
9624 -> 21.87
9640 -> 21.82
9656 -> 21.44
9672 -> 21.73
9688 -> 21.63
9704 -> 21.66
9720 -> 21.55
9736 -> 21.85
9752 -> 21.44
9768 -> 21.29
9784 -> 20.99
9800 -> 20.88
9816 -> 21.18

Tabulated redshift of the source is 0.00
